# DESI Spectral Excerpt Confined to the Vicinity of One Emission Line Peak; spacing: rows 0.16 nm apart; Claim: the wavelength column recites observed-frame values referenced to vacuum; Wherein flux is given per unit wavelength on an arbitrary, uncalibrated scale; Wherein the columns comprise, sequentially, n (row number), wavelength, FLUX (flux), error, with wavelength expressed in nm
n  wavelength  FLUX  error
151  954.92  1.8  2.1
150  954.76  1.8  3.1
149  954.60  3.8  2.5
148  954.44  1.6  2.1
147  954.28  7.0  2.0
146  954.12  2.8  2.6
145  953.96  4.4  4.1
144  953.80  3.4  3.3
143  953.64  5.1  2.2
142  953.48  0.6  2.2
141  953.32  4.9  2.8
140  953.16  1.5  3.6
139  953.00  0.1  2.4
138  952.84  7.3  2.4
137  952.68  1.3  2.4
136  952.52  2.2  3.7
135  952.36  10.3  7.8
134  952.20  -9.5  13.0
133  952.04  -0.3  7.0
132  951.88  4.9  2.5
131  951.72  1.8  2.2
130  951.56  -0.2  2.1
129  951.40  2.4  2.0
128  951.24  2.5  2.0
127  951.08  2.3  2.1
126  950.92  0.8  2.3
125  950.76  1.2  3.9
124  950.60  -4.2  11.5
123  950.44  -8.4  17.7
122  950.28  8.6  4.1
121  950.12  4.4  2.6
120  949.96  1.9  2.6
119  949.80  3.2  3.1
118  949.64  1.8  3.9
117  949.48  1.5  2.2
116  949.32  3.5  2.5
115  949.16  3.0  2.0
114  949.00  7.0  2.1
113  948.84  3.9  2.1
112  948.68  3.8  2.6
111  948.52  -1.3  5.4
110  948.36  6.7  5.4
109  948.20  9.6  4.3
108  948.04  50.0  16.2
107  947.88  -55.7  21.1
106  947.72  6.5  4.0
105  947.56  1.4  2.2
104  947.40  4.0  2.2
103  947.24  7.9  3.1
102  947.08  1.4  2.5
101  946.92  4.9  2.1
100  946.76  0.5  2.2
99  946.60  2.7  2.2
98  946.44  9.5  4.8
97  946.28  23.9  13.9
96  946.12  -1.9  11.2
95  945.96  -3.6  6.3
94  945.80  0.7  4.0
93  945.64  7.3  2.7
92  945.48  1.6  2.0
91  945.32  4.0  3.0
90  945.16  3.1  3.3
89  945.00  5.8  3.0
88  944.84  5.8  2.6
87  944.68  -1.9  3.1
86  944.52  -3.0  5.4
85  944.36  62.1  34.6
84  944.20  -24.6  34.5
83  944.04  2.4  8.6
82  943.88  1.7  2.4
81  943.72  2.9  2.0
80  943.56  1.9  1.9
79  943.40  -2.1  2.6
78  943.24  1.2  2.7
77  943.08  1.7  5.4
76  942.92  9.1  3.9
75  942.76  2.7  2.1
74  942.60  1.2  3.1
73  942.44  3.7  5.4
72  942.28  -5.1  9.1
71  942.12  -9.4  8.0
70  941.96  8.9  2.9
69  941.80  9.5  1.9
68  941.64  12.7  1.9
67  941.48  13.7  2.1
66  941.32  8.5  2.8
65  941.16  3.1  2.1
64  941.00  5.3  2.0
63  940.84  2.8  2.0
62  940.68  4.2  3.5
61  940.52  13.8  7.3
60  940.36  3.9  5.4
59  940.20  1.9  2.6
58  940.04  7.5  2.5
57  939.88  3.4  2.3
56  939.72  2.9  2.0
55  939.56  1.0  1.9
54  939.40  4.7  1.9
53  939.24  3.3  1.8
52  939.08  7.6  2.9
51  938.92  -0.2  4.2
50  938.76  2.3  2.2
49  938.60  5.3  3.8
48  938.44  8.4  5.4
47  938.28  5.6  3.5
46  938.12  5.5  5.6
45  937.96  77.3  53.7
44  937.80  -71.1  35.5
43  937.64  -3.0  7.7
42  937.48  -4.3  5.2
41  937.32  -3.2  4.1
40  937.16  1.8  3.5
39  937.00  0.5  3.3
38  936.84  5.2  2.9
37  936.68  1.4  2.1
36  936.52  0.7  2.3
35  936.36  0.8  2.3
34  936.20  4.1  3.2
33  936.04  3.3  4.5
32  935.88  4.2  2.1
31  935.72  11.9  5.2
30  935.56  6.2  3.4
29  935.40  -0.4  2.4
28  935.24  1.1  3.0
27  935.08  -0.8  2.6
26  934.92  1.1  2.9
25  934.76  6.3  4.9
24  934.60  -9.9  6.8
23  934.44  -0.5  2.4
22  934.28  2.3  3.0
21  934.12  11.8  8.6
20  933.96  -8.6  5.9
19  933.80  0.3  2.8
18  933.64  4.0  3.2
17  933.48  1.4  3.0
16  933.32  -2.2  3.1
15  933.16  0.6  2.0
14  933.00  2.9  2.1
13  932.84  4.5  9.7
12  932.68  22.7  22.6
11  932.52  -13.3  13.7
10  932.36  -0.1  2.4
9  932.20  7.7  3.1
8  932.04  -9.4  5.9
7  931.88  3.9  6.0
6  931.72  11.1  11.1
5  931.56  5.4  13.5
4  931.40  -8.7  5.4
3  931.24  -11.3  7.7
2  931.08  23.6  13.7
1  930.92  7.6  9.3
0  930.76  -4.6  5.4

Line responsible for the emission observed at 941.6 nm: Hgamma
